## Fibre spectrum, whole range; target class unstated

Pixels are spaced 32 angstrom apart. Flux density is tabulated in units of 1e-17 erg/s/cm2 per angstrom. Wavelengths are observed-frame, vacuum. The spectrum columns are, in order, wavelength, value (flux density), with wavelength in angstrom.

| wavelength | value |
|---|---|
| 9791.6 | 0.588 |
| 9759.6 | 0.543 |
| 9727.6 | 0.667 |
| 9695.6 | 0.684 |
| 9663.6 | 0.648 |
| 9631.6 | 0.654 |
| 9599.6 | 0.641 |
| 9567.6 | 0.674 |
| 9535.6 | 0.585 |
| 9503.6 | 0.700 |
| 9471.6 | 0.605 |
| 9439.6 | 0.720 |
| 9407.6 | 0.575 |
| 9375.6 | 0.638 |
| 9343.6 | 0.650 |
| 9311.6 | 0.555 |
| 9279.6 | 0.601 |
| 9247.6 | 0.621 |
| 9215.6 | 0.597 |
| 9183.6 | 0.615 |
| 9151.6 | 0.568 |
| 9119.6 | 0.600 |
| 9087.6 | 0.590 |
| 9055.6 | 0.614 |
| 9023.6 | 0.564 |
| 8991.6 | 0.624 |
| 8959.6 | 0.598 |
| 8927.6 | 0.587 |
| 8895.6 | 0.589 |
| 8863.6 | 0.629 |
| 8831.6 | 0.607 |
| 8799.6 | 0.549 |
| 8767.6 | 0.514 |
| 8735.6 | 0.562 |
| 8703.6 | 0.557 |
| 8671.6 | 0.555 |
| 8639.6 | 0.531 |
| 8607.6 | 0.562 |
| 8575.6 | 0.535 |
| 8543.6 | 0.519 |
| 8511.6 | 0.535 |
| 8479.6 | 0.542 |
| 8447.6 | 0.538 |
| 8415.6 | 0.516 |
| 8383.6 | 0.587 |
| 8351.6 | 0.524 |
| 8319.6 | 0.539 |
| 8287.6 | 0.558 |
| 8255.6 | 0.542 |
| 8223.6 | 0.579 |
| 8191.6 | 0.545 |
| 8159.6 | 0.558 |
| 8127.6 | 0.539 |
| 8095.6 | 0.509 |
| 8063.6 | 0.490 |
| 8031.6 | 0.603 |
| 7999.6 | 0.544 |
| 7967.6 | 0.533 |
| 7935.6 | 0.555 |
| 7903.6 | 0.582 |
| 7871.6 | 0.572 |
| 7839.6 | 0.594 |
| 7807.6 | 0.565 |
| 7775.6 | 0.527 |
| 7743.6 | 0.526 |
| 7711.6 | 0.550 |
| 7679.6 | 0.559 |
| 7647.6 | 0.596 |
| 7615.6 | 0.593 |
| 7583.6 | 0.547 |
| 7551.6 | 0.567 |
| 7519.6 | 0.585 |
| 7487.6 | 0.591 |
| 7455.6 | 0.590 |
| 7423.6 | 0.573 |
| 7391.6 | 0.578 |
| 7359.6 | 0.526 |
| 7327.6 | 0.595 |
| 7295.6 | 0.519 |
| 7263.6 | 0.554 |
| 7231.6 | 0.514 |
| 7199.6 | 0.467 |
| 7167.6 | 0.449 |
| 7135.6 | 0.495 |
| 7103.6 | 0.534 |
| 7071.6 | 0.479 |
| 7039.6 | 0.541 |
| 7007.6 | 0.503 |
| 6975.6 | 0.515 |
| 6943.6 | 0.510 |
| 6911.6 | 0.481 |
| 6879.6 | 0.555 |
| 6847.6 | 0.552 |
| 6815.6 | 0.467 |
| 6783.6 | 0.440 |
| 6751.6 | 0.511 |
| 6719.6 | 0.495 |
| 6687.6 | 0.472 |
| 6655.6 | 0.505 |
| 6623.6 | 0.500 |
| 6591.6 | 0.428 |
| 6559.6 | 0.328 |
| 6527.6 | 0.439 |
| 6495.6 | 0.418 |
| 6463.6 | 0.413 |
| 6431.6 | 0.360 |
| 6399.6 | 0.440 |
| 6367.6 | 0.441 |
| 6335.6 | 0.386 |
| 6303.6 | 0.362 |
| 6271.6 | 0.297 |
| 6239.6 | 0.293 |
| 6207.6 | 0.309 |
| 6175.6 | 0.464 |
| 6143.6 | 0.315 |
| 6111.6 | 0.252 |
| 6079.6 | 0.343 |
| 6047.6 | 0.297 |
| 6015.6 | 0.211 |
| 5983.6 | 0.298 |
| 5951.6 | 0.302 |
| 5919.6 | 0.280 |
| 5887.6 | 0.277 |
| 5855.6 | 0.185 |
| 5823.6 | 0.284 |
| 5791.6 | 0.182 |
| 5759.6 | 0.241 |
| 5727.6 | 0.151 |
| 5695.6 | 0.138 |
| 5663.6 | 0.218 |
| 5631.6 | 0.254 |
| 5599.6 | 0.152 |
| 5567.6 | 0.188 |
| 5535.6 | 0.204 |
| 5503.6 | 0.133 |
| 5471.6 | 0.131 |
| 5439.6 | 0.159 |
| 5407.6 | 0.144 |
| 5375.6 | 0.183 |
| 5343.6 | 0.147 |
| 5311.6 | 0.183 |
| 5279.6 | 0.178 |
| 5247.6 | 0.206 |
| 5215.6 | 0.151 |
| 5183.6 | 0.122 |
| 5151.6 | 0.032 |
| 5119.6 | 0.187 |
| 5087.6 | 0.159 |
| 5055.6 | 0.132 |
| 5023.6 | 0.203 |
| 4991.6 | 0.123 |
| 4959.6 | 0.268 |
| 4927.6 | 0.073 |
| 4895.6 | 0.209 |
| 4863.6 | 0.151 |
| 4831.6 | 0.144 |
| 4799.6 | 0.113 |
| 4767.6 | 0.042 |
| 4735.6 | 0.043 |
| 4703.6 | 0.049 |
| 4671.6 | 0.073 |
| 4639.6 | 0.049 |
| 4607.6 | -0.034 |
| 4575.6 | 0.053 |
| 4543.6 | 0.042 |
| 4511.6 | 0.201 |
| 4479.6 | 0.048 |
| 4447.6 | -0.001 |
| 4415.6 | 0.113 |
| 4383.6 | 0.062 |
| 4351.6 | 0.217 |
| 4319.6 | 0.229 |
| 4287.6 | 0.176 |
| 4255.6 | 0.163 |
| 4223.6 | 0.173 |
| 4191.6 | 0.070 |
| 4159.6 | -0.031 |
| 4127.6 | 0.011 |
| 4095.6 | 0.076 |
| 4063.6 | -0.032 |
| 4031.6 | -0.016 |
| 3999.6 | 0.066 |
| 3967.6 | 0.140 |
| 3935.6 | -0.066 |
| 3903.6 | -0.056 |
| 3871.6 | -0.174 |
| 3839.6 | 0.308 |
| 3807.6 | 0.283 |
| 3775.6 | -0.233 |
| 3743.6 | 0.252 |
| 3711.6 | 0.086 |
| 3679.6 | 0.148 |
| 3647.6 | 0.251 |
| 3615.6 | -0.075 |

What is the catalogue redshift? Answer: 0.654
